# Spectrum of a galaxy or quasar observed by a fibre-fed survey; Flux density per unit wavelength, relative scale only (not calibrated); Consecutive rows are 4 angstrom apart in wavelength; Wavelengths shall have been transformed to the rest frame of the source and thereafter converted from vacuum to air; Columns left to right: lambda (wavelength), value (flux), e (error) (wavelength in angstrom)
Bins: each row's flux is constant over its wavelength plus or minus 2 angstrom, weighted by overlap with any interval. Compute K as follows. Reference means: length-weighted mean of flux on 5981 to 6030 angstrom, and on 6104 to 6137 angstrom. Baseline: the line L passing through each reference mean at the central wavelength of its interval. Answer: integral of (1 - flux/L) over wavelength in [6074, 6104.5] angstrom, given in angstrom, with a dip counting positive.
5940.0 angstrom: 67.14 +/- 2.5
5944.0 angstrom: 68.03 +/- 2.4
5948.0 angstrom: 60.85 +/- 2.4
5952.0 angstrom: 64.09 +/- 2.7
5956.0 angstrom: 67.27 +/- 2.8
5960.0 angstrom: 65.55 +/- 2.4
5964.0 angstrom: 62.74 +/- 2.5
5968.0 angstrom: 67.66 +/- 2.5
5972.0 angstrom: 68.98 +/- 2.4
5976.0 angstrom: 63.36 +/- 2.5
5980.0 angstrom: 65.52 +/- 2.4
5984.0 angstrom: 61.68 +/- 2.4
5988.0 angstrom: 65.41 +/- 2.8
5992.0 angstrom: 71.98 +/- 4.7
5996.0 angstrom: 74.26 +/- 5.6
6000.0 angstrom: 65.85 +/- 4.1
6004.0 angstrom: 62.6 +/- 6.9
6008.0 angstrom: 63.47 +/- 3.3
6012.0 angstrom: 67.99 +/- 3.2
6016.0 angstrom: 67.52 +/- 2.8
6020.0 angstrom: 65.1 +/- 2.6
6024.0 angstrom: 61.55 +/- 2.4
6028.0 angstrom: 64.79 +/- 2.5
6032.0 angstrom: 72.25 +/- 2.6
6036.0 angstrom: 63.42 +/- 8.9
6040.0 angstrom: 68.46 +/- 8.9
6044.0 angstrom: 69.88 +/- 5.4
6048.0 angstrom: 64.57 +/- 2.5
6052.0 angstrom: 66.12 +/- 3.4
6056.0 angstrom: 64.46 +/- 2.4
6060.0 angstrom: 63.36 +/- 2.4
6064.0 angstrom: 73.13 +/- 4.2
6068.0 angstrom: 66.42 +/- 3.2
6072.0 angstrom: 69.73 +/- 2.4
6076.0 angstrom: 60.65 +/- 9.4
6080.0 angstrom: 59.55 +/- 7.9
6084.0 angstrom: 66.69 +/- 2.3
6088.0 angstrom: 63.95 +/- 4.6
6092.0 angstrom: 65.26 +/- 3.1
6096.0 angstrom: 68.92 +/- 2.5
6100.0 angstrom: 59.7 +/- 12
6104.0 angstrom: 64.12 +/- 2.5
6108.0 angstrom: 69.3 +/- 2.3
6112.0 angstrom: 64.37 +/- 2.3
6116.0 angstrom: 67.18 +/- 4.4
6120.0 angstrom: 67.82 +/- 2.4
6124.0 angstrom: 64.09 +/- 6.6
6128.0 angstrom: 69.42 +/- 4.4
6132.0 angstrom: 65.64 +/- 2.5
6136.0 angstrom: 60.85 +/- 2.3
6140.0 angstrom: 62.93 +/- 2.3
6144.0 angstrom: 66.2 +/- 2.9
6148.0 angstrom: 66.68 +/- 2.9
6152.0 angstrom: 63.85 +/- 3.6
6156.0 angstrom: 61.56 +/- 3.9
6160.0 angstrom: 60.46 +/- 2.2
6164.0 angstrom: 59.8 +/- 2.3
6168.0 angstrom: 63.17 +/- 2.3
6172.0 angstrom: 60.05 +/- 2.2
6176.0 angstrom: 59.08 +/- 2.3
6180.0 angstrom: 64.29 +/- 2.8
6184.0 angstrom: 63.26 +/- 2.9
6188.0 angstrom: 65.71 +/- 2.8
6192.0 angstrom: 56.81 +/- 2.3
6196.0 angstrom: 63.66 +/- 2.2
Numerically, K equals 1.16 angstrom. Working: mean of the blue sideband 66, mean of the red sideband 66.1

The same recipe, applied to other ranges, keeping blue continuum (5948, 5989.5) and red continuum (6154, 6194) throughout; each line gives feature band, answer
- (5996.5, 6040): -1.2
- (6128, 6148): -0.9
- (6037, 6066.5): -1.6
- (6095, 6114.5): -0.8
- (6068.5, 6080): -0.2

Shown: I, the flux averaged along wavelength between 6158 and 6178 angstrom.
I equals 60.5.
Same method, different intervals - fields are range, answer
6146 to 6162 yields 63.1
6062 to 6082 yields 65.9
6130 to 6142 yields 63.1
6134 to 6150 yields 64.2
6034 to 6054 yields 66.5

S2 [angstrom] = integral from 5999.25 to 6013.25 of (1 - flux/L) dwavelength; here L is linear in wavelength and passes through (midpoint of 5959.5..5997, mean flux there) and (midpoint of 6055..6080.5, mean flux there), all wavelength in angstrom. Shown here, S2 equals 0.33 angstrom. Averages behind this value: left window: 66.6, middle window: 64.7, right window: 65.7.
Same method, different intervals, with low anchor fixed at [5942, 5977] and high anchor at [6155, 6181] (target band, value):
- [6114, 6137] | -1.5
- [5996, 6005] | -0.3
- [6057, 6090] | -1.2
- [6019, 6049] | -1.2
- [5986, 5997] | -0.9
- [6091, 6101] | -0.4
